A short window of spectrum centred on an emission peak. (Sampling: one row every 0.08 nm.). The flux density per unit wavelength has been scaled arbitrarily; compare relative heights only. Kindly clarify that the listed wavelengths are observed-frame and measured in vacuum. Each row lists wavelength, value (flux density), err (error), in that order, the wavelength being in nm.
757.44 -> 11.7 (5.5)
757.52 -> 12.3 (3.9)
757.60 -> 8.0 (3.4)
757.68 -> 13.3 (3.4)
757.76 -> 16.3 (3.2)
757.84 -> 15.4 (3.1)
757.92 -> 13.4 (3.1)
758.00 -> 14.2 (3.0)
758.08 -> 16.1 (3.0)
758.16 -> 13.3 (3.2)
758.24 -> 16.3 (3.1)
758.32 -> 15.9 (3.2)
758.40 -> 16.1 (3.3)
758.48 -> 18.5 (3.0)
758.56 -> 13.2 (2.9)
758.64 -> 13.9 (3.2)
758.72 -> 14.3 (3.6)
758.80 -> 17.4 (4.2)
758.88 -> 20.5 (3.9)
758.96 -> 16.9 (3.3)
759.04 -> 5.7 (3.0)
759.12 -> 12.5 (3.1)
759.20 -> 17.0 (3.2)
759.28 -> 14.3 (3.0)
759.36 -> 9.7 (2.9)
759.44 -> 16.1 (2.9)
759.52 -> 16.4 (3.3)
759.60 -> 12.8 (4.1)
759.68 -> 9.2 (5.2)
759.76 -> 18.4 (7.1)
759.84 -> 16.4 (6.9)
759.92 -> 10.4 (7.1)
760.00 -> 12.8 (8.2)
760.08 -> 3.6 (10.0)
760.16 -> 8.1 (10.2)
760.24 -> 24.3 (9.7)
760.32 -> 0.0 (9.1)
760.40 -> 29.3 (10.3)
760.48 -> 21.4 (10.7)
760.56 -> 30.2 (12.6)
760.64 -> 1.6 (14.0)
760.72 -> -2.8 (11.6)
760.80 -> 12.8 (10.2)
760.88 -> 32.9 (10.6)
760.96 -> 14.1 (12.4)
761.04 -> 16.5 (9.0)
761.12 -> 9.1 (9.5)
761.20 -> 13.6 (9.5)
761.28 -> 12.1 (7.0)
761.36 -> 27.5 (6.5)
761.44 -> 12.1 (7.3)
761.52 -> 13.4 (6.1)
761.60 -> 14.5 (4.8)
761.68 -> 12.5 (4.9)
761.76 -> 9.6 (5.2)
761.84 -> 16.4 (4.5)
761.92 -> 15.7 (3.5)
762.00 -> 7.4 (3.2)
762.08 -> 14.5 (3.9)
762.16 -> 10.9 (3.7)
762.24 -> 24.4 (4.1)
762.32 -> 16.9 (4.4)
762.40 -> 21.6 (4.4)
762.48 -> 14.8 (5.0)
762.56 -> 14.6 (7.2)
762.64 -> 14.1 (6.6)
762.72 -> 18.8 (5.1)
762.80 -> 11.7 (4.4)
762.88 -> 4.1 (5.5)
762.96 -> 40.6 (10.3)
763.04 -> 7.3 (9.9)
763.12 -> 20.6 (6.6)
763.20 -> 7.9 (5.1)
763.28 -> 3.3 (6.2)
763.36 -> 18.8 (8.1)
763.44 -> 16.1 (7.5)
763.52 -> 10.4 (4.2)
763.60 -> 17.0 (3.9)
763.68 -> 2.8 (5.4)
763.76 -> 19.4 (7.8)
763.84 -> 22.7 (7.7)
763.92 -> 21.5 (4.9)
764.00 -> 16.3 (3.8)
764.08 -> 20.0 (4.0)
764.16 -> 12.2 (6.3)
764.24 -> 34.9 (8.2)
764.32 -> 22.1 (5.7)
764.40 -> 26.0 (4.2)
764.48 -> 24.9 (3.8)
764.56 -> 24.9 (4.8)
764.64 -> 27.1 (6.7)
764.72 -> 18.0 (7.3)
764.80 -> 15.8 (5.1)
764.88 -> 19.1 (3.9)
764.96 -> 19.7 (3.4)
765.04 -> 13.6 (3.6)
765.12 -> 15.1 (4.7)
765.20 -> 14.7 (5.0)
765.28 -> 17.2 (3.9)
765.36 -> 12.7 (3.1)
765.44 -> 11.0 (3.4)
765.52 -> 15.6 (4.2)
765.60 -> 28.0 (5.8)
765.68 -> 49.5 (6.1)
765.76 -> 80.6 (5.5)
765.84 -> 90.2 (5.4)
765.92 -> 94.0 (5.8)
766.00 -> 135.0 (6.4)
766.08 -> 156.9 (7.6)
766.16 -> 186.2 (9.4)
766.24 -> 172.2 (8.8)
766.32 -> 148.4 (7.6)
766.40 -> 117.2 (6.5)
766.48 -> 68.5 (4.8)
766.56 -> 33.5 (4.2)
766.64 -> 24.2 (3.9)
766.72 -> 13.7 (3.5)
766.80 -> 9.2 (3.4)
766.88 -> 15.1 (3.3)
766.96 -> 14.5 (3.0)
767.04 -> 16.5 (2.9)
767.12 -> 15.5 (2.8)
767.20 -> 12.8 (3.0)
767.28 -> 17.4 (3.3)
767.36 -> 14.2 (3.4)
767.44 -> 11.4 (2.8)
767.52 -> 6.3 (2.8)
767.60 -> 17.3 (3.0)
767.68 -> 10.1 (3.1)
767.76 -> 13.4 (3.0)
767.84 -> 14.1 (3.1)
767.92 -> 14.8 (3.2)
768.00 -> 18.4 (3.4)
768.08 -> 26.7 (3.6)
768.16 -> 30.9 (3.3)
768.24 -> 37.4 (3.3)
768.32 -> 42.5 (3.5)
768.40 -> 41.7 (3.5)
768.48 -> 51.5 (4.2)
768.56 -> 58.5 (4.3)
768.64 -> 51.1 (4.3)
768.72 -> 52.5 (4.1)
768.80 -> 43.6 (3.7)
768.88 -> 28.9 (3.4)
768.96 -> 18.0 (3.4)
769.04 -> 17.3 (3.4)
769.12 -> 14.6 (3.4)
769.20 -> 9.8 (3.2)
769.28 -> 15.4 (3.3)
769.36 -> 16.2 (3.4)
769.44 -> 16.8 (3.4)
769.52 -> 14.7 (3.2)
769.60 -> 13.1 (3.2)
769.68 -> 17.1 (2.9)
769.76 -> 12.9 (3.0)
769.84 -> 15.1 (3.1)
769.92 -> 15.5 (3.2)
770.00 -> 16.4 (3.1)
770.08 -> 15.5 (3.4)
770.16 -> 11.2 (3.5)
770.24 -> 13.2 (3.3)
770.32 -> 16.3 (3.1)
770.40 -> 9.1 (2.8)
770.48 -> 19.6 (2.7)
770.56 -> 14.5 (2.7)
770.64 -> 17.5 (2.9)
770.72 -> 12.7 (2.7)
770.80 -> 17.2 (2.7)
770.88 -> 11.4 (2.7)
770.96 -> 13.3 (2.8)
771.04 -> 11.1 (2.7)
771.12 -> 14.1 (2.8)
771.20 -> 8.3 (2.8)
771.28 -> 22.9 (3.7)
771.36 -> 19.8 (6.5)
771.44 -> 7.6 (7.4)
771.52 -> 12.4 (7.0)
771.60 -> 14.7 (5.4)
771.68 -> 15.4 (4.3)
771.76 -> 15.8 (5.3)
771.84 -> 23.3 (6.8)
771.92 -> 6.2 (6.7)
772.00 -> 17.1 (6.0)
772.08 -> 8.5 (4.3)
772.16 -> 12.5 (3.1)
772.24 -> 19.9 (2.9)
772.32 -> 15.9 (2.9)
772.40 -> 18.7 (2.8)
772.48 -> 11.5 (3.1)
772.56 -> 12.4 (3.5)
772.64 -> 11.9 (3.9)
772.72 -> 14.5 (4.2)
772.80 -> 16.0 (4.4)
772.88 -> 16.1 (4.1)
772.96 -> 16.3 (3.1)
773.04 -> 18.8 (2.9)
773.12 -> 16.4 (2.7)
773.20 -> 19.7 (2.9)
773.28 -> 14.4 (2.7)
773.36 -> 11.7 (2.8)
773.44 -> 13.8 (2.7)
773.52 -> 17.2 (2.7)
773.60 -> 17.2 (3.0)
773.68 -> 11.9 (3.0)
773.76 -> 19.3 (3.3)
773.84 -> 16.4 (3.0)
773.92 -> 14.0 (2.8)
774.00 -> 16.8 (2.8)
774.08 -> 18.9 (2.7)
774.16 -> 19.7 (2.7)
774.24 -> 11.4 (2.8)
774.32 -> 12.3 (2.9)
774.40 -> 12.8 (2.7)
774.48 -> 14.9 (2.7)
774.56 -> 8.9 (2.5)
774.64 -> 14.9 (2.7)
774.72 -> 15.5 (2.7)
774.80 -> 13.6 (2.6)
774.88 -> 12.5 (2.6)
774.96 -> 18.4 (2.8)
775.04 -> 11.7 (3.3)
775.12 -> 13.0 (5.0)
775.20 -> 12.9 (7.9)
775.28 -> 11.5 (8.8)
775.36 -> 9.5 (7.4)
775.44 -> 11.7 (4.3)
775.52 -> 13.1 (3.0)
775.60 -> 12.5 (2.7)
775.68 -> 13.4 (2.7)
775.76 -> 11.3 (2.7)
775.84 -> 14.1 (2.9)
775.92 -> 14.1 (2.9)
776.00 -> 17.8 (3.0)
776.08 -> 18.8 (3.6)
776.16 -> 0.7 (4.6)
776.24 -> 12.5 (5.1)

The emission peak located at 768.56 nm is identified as [N II] 6583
